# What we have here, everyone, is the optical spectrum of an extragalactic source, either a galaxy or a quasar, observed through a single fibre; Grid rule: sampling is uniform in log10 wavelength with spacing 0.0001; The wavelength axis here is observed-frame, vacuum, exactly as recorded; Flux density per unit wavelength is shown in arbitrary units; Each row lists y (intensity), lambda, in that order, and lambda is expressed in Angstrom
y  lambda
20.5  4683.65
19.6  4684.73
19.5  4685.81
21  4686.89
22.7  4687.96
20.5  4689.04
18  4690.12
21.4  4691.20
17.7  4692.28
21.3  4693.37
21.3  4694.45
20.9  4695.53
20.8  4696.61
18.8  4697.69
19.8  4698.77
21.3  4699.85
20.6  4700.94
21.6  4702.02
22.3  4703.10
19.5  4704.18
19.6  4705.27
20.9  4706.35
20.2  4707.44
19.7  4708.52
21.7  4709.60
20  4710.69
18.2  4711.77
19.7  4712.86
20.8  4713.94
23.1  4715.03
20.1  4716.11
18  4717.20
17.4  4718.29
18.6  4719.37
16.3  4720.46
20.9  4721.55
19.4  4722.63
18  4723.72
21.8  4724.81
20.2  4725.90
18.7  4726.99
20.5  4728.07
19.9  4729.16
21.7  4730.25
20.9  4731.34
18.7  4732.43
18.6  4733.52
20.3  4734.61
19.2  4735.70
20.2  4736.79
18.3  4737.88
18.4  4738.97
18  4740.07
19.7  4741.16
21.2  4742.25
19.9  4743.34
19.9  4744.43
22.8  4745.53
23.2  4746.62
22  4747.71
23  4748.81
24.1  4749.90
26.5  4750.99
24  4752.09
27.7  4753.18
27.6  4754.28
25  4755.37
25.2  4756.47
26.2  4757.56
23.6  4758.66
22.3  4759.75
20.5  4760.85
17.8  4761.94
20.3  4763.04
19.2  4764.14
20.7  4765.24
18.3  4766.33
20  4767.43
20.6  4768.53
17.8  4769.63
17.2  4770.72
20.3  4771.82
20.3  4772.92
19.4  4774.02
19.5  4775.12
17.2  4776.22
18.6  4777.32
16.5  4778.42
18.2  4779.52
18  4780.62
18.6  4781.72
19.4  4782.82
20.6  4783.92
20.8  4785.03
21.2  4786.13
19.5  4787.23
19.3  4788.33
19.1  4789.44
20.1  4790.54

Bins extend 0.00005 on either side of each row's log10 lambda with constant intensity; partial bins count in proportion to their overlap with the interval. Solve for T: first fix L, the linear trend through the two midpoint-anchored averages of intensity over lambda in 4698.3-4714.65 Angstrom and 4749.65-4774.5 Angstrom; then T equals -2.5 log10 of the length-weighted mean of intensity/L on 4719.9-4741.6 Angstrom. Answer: 0.09 mag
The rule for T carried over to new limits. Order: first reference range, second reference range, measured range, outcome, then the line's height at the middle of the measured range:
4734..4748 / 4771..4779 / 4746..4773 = -0.14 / 19.4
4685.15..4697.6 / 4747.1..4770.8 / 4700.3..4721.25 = 0.05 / 21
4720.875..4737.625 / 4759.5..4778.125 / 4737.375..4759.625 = -0.17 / 19.6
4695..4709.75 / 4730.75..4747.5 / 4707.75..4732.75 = 0.03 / 20.3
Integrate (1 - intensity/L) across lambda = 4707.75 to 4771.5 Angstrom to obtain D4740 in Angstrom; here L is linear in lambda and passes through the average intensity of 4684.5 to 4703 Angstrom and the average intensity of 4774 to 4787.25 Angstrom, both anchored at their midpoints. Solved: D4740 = -3.5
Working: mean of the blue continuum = 20.5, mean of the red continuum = 19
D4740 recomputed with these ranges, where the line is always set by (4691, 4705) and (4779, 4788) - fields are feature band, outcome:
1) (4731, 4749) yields -0.1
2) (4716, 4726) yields 0.6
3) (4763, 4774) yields 0.2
